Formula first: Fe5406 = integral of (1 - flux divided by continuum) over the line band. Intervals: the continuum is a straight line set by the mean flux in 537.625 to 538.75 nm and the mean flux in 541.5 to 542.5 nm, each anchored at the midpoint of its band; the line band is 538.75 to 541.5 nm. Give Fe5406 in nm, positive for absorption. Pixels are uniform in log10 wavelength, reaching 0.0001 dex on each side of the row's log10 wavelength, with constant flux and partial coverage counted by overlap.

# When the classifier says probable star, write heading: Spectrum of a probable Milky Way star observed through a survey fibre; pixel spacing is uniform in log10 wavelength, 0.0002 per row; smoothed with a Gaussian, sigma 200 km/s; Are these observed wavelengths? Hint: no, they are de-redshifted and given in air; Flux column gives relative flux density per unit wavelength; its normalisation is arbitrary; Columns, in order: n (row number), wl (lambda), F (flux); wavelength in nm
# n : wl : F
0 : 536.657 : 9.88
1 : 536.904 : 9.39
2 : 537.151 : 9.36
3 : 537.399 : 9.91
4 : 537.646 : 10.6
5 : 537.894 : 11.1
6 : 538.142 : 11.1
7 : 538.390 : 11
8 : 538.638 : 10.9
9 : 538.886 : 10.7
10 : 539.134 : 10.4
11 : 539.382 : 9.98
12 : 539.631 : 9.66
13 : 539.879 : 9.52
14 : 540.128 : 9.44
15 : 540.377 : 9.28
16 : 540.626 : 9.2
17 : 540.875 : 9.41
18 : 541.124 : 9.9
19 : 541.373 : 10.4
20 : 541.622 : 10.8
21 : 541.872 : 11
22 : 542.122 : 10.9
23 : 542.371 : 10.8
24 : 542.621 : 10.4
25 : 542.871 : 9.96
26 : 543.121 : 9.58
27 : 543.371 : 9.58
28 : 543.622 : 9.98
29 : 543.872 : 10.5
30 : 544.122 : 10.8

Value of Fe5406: 0.28 nm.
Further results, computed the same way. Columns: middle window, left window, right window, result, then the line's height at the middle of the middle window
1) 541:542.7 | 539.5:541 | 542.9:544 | -0.164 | 9.67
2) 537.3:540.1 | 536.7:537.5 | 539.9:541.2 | -0.266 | 9.51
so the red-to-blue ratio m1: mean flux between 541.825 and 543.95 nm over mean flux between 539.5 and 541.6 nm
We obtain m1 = 1.1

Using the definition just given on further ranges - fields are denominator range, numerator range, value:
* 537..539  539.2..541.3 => 0.91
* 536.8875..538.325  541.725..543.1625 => 1.02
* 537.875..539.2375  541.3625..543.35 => 0.96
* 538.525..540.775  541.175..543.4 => 1.05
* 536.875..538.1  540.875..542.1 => 1.02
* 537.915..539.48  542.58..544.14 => 0.94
